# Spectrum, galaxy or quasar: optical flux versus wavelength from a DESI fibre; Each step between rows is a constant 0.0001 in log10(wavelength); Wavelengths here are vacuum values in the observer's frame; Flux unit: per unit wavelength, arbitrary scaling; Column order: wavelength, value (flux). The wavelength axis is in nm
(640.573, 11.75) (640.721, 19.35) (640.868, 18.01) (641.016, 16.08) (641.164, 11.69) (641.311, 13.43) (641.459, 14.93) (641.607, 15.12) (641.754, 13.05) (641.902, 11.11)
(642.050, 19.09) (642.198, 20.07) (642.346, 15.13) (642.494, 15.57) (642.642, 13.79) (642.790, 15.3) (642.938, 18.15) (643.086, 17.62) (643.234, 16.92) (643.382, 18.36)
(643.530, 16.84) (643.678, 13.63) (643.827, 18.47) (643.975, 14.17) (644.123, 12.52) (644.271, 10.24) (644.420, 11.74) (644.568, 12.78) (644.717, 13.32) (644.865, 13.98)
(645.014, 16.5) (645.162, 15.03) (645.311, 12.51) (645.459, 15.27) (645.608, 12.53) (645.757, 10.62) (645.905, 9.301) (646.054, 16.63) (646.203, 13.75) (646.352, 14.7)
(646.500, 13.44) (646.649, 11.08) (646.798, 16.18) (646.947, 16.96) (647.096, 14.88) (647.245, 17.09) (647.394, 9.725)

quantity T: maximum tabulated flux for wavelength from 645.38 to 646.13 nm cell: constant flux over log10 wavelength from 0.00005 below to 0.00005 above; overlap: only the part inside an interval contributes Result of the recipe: 16.63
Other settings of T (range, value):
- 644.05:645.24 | 16.5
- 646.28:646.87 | 16.18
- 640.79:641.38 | 18.01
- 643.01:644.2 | 18.47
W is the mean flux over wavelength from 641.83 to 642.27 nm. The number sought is 16.8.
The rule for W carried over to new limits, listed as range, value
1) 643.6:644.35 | 13.8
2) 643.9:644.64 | 12.3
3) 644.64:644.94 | 13.6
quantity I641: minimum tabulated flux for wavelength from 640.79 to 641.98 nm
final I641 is 11.11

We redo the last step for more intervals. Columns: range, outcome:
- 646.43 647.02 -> 11.08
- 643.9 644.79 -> 10.24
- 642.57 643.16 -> 13.79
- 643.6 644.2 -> 12.52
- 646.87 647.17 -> 14.88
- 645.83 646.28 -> 9.301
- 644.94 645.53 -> 12.51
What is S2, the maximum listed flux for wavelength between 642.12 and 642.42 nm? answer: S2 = 20.07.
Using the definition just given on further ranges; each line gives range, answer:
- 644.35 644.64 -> 12.78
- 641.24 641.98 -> 15.12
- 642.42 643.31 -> 18.15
